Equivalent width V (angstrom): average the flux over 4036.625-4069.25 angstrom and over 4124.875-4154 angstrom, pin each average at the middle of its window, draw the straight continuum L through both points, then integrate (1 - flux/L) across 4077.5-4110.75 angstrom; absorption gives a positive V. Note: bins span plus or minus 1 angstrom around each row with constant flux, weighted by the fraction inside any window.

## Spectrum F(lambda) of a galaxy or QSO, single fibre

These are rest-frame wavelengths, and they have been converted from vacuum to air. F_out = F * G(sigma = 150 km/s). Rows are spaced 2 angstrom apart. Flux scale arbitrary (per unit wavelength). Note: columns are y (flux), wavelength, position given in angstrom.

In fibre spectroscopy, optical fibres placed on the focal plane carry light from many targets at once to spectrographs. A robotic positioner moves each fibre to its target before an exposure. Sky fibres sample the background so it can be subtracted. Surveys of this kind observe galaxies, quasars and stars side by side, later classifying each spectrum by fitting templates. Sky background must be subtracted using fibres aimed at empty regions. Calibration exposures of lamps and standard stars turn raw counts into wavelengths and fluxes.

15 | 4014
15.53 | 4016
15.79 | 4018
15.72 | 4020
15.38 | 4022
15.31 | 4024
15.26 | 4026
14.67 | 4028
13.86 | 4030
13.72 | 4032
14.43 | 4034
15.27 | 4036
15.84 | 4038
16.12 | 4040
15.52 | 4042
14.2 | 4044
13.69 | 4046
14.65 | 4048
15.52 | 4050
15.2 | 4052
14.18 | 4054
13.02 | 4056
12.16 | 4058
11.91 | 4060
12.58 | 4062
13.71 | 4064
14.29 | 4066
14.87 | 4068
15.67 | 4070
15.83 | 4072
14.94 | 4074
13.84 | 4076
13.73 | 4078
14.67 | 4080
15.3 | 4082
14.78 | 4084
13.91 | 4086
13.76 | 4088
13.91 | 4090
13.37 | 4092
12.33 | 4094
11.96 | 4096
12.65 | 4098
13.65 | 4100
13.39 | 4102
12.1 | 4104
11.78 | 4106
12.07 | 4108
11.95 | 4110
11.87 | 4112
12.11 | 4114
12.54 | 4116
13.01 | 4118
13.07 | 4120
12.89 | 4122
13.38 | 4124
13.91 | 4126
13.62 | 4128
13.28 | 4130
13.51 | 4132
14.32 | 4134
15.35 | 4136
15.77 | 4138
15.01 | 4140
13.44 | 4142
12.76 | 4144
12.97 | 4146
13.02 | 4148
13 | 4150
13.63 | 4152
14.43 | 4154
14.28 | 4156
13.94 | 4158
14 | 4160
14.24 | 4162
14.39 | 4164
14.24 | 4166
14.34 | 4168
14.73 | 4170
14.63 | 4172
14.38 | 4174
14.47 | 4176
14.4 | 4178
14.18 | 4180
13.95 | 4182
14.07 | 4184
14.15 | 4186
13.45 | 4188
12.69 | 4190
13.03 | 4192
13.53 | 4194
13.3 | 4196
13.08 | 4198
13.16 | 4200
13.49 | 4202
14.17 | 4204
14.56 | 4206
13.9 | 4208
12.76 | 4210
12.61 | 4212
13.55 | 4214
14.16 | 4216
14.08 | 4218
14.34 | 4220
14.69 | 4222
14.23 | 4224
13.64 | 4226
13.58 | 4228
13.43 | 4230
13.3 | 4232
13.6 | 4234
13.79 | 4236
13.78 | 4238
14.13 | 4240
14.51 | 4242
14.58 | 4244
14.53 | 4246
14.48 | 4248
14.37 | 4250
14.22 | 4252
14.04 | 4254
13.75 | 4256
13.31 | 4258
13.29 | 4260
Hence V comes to 1.9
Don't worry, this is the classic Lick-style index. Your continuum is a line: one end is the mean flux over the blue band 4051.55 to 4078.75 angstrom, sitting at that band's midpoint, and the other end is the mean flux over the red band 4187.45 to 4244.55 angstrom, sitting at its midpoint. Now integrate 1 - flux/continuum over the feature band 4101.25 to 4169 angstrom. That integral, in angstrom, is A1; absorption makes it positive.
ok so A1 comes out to 1.9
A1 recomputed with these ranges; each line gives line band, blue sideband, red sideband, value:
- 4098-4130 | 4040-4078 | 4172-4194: 3.00 angstrom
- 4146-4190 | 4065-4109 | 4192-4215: -1.60 angstrom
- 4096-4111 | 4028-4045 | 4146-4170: 1.96 angstrom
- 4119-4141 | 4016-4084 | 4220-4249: 0.51 angstrom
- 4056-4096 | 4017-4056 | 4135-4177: 2.06 angstrom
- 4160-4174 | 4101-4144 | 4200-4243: -0.93 angstrom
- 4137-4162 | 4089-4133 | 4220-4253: -1.25 angstrom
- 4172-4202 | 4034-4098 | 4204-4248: 0.55 angstrom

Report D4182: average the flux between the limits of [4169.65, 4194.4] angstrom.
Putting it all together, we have 14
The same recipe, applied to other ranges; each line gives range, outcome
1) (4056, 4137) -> 13.4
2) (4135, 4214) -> 13.9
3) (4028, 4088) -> 14.4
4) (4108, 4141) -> 13.4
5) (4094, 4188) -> 13.6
